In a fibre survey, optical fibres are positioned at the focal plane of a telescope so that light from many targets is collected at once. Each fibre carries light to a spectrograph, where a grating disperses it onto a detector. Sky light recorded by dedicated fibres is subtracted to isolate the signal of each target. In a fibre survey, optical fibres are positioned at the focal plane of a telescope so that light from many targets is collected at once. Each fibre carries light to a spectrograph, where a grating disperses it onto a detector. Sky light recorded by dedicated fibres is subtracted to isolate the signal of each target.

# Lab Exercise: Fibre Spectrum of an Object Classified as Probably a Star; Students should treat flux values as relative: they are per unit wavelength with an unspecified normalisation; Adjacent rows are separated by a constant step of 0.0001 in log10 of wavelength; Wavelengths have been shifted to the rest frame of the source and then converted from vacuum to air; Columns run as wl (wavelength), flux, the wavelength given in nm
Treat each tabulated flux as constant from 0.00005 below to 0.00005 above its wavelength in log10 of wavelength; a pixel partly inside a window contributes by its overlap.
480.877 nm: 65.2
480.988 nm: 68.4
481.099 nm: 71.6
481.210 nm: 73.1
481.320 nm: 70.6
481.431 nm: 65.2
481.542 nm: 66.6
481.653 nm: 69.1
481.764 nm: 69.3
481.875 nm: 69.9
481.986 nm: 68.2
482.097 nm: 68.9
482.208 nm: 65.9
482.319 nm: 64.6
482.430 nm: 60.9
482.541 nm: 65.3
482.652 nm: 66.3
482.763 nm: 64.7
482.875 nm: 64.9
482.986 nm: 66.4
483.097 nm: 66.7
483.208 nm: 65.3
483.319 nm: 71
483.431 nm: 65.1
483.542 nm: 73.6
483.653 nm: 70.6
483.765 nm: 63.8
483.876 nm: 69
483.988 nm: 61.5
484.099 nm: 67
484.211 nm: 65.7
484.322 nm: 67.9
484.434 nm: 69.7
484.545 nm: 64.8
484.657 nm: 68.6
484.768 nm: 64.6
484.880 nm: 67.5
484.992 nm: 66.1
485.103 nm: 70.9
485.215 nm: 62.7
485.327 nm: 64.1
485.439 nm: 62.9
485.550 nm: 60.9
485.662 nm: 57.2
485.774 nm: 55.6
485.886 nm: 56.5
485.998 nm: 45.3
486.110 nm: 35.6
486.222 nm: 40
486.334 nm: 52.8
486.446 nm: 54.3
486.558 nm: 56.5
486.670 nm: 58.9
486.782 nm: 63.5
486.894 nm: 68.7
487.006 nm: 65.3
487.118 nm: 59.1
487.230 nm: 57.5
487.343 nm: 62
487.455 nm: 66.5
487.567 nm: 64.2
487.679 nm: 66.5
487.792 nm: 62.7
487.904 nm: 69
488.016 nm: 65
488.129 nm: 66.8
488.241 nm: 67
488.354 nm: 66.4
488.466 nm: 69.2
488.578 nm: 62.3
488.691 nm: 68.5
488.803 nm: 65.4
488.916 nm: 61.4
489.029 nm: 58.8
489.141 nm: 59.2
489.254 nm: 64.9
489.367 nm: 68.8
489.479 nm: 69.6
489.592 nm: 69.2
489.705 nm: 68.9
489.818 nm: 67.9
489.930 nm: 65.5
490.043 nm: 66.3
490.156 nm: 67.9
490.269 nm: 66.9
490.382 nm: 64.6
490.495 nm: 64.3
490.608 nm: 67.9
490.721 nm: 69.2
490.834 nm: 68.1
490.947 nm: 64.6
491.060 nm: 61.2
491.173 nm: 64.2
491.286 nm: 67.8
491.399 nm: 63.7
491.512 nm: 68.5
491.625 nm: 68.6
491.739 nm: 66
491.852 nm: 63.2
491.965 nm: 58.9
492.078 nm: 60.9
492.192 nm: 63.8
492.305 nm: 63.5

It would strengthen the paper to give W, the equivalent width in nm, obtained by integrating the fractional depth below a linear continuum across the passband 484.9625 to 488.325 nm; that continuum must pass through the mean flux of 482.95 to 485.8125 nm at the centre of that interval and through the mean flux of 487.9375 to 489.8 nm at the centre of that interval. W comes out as 0.29 nm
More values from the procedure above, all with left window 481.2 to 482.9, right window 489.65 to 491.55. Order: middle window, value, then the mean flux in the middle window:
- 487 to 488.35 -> 0.044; 64.3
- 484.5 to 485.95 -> 0.078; 63.1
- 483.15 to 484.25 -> -0.007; 67.3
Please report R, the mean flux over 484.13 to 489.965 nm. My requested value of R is 62.7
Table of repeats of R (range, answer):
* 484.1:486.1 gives 62.5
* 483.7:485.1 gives 66.5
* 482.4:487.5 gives 62.5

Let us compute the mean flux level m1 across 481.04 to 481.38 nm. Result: 71.7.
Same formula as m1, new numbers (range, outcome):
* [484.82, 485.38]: 66.2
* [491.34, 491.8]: 66.7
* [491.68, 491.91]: 64.5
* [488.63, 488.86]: 66.7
